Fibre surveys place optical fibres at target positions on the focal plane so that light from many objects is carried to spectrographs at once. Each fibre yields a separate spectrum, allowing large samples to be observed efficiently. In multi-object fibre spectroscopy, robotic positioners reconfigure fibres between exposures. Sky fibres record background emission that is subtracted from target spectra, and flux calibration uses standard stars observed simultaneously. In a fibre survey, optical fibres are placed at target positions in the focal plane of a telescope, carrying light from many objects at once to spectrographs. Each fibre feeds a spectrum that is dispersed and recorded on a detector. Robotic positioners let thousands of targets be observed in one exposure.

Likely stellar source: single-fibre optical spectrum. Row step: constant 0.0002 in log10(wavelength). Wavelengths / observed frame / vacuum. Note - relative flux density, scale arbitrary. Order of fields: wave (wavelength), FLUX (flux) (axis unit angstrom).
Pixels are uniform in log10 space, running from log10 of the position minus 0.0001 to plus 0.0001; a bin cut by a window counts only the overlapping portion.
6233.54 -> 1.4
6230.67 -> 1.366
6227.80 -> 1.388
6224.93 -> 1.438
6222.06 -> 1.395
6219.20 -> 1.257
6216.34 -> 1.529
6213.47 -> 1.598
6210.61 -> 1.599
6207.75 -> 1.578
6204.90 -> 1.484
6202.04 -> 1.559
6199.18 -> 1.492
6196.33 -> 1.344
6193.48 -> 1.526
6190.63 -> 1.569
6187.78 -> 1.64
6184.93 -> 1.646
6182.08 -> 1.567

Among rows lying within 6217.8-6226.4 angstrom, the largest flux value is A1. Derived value 1.438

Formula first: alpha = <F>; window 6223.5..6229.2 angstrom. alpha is 1.41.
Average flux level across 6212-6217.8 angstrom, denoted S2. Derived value 1.56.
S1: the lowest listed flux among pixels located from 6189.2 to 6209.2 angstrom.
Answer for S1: 1.344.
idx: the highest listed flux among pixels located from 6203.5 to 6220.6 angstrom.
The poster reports 1.599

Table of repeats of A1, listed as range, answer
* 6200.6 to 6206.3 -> 1.559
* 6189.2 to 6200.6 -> 1.569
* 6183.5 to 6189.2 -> 1.646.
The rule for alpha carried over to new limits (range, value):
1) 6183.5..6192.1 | 1.62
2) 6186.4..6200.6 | 1.51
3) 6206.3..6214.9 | 1.59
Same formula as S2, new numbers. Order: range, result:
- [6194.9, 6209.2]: 1.49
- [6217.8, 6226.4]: 1.36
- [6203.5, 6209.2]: 1.53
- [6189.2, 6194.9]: 1.55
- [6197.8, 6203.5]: 1.52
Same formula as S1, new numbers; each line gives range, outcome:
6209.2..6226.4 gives 1.257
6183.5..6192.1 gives 1.569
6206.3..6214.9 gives 1.578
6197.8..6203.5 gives 1.492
